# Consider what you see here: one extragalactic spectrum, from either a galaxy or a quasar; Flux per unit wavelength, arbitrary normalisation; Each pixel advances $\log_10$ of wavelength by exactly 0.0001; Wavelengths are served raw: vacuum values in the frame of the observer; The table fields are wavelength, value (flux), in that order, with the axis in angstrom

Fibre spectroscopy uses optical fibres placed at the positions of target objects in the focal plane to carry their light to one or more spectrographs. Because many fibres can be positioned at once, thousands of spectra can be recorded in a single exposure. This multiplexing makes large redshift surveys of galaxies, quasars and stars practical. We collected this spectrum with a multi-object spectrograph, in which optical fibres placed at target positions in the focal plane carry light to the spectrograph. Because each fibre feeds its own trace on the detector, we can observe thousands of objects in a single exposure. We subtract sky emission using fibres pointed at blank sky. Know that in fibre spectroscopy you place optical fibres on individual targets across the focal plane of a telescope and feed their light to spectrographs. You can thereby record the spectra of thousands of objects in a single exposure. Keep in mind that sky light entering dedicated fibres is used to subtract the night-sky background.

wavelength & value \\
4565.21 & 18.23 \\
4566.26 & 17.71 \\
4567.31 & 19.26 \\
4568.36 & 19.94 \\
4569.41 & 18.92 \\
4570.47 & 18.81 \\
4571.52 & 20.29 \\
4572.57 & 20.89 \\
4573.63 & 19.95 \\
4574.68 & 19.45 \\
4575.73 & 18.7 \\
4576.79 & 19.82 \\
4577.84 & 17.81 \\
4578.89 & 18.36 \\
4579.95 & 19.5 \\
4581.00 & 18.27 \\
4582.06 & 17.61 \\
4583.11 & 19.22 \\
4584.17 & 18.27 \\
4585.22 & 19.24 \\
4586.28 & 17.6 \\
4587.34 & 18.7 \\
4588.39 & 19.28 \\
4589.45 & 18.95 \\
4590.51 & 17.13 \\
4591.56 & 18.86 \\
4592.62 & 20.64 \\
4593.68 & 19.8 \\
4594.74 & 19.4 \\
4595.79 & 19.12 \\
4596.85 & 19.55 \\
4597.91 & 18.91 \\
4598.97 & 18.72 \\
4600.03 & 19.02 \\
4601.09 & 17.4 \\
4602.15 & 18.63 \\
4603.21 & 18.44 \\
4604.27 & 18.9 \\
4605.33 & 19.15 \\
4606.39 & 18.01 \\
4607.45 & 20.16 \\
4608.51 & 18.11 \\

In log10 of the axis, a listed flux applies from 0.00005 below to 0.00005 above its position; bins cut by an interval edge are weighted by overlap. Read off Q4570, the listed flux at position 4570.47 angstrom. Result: 18.81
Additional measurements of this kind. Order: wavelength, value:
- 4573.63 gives 19.95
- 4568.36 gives 19.94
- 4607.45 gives 20.16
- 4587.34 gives 18.7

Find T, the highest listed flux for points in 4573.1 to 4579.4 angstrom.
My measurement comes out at 19.95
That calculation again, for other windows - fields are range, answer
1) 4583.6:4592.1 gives 19.28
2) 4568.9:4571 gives 18.92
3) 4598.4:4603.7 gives 19.02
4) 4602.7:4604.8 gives 18.9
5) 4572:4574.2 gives 20.89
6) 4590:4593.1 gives 20.64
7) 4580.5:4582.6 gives 18.27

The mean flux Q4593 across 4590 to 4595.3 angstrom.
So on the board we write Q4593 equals 19.2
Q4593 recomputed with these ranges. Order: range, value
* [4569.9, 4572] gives 19.5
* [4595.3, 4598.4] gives 19.2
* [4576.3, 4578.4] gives 18.9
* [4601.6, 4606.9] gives 18.6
